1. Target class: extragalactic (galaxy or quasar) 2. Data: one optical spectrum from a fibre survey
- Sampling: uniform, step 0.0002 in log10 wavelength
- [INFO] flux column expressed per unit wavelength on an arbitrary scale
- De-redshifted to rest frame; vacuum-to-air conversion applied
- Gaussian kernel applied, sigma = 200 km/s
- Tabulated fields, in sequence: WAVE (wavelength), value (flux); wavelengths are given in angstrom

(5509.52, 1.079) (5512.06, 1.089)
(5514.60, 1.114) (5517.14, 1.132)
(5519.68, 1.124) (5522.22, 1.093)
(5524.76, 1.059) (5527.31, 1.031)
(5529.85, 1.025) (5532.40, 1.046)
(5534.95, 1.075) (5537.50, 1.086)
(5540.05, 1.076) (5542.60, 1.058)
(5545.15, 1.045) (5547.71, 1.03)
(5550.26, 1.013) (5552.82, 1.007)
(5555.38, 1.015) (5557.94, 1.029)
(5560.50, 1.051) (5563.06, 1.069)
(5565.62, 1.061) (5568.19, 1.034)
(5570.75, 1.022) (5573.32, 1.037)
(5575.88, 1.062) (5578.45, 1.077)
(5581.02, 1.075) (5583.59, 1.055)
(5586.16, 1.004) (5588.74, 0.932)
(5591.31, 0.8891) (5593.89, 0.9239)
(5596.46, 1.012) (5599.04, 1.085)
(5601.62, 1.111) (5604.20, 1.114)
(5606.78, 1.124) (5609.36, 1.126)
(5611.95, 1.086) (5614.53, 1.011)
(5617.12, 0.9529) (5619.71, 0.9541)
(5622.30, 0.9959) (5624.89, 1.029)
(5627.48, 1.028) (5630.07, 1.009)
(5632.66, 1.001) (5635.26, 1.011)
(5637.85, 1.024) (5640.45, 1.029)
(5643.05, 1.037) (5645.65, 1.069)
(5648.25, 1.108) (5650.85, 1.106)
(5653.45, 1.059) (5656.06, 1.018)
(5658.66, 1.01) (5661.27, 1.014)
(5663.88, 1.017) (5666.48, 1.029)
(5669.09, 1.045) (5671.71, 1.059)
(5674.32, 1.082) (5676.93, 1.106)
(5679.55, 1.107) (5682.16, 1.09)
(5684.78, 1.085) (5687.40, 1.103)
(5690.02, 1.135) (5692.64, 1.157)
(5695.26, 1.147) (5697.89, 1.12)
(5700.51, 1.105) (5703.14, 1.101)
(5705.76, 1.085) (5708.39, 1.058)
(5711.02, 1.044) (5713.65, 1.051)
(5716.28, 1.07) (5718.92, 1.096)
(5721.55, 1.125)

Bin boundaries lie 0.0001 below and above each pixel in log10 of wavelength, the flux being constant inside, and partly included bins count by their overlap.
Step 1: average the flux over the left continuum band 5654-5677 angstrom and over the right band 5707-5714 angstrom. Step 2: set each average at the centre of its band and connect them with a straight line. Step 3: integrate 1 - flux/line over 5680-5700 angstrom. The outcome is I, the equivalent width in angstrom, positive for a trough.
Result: -1.4 angstrom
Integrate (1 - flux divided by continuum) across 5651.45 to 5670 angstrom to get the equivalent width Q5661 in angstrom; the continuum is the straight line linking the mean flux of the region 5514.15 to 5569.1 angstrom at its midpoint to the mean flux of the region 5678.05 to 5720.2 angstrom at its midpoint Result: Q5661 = 1.0 angstrom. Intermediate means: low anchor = 1.06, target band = 1.03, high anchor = 1.1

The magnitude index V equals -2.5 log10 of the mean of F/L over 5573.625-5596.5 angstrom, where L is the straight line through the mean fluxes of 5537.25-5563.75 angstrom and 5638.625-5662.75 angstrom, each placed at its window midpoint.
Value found 0.042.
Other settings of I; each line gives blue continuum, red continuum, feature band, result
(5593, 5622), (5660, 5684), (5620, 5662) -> 0.85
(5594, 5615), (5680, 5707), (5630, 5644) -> 0.92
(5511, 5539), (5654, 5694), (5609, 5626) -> 0.91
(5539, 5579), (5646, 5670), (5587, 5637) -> 1.14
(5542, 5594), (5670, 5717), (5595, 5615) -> -0.76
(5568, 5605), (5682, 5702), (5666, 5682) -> 0.41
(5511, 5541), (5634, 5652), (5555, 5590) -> 1.03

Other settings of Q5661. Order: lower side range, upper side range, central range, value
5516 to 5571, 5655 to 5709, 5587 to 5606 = 0.9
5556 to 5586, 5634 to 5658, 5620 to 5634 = 0.6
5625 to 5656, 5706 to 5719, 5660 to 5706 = -1.5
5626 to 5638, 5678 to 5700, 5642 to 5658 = -0.3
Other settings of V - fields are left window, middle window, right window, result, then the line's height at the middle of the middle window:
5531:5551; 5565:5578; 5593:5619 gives 0.01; 1.05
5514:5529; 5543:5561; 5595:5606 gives 0.06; 1.09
